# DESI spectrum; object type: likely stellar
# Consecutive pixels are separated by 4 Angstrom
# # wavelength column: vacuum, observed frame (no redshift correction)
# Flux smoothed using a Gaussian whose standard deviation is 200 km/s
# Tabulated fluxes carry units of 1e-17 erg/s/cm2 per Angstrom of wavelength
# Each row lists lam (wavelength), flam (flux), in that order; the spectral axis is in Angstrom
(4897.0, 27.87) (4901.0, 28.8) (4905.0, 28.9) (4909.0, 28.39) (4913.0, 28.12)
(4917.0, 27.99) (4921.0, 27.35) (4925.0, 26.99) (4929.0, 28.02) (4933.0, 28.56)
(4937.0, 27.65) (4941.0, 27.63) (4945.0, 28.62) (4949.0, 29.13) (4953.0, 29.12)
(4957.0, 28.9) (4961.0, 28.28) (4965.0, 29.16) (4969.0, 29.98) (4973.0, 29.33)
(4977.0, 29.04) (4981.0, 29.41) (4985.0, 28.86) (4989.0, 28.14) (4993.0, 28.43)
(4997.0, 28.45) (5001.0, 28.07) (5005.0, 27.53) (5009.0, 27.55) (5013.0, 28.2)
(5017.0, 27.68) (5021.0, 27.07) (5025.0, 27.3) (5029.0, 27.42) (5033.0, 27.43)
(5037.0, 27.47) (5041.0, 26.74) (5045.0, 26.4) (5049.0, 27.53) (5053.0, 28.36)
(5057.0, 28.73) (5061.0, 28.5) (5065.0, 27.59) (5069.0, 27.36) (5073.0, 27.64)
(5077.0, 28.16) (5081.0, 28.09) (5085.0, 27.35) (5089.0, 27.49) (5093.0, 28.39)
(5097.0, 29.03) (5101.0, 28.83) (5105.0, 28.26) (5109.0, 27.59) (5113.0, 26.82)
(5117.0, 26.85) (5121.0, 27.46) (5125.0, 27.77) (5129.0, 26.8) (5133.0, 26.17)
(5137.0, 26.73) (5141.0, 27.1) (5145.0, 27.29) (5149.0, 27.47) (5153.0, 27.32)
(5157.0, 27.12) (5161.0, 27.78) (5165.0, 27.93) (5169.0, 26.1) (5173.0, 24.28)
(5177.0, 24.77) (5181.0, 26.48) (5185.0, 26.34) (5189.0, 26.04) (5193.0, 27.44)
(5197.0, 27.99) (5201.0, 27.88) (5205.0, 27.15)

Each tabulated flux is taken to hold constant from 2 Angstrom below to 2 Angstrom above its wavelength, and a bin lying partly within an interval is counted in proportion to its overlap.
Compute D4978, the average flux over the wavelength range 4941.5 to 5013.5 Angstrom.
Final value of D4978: 28.7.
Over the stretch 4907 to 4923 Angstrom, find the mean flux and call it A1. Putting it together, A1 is 28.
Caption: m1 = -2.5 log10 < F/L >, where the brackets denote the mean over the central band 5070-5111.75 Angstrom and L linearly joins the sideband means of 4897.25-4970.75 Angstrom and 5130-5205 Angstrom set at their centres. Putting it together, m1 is -0.03 mag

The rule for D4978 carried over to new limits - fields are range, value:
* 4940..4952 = 28.6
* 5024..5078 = 27.6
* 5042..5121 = 27.8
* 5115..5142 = 27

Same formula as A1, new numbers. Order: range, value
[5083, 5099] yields 28.1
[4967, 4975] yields 29.7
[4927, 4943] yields 28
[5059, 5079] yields 27.9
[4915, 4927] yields 27.4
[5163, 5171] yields 27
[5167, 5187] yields 25.6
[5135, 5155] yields 27.2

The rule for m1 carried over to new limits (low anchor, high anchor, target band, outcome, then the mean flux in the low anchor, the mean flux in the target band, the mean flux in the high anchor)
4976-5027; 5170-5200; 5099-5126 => -0.03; 28.1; 27.7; 26.2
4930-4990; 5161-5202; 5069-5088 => -0.01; 28.8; 27.7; 26.6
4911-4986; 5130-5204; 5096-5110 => -0.04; 28.5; 28.4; 26.8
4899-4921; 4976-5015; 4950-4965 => -0.02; 28.3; 28.8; 28.4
